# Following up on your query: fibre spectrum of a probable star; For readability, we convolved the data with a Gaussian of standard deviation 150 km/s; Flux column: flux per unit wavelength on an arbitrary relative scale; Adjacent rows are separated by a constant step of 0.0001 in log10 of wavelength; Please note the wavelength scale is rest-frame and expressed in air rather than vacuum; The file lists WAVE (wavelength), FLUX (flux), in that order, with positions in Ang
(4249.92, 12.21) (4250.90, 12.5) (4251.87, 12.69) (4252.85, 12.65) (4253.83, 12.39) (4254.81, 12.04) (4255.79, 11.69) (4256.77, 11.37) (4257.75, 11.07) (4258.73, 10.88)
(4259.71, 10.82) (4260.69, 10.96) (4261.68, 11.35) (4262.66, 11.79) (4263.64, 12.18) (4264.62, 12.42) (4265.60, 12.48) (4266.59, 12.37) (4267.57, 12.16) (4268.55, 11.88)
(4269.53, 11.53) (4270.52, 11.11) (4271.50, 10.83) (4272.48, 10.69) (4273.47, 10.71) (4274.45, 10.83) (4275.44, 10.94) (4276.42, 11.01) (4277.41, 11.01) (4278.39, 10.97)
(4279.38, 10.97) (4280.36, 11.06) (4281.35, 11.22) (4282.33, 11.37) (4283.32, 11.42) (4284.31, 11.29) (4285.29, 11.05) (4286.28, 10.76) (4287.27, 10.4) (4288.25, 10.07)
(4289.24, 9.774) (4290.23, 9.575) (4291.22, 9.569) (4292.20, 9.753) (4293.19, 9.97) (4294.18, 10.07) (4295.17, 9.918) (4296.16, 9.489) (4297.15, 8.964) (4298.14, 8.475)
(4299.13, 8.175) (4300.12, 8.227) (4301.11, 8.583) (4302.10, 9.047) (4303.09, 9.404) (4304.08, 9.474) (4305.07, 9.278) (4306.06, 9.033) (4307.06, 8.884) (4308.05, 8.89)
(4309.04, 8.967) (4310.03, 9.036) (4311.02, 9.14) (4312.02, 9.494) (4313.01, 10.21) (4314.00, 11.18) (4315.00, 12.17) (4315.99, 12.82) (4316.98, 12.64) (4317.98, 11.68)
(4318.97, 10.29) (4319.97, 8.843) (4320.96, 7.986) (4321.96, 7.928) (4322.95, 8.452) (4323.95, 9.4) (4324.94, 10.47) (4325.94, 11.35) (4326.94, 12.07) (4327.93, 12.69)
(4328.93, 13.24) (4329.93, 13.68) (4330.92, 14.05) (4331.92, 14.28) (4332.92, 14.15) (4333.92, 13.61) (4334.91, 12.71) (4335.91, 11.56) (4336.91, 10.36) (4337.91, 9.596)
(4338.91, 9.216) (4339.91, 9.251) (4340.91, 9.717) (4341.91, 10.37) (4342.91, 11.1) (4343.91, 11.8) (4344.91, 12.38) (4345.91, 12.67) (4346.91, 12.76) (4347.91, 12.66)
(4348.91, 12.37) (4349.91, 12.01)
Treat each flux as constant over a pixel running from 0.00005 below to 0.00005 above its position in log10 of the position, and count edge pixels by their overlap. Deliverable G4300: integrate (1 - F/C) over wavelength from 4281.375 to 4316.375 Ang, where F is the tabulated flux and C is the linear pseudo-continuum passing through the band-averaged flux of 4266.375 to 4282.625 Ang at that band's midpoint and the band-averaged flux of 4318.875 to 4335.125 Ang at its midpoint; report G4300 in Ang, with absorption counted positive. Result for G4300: 4.6 Ang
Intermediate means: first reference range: 11.2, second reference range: 11.5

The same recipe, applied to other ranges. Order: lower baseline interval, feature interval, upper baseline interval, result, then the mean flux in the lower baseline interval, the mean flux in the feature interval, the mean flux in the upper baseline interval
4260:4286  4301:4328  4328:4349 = 4.1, 11.4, 9.96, 12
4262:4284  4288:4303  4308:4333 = 2.5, 11.4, 9.3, 11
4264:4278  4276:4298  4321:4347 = 2.0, 11.4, 10.4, 11.4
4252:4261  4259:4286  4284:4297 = -1.1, 11.6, 11.3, 10.1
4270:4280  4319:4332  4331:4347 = 0.6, 10.9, 11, 11.6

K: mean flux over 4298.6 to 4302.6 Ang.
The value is 8.51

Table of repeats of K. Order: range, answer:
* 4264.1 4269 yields 12.3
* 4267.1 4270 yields 11.9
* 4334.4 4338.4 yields 11.1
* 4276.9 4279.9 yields 11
